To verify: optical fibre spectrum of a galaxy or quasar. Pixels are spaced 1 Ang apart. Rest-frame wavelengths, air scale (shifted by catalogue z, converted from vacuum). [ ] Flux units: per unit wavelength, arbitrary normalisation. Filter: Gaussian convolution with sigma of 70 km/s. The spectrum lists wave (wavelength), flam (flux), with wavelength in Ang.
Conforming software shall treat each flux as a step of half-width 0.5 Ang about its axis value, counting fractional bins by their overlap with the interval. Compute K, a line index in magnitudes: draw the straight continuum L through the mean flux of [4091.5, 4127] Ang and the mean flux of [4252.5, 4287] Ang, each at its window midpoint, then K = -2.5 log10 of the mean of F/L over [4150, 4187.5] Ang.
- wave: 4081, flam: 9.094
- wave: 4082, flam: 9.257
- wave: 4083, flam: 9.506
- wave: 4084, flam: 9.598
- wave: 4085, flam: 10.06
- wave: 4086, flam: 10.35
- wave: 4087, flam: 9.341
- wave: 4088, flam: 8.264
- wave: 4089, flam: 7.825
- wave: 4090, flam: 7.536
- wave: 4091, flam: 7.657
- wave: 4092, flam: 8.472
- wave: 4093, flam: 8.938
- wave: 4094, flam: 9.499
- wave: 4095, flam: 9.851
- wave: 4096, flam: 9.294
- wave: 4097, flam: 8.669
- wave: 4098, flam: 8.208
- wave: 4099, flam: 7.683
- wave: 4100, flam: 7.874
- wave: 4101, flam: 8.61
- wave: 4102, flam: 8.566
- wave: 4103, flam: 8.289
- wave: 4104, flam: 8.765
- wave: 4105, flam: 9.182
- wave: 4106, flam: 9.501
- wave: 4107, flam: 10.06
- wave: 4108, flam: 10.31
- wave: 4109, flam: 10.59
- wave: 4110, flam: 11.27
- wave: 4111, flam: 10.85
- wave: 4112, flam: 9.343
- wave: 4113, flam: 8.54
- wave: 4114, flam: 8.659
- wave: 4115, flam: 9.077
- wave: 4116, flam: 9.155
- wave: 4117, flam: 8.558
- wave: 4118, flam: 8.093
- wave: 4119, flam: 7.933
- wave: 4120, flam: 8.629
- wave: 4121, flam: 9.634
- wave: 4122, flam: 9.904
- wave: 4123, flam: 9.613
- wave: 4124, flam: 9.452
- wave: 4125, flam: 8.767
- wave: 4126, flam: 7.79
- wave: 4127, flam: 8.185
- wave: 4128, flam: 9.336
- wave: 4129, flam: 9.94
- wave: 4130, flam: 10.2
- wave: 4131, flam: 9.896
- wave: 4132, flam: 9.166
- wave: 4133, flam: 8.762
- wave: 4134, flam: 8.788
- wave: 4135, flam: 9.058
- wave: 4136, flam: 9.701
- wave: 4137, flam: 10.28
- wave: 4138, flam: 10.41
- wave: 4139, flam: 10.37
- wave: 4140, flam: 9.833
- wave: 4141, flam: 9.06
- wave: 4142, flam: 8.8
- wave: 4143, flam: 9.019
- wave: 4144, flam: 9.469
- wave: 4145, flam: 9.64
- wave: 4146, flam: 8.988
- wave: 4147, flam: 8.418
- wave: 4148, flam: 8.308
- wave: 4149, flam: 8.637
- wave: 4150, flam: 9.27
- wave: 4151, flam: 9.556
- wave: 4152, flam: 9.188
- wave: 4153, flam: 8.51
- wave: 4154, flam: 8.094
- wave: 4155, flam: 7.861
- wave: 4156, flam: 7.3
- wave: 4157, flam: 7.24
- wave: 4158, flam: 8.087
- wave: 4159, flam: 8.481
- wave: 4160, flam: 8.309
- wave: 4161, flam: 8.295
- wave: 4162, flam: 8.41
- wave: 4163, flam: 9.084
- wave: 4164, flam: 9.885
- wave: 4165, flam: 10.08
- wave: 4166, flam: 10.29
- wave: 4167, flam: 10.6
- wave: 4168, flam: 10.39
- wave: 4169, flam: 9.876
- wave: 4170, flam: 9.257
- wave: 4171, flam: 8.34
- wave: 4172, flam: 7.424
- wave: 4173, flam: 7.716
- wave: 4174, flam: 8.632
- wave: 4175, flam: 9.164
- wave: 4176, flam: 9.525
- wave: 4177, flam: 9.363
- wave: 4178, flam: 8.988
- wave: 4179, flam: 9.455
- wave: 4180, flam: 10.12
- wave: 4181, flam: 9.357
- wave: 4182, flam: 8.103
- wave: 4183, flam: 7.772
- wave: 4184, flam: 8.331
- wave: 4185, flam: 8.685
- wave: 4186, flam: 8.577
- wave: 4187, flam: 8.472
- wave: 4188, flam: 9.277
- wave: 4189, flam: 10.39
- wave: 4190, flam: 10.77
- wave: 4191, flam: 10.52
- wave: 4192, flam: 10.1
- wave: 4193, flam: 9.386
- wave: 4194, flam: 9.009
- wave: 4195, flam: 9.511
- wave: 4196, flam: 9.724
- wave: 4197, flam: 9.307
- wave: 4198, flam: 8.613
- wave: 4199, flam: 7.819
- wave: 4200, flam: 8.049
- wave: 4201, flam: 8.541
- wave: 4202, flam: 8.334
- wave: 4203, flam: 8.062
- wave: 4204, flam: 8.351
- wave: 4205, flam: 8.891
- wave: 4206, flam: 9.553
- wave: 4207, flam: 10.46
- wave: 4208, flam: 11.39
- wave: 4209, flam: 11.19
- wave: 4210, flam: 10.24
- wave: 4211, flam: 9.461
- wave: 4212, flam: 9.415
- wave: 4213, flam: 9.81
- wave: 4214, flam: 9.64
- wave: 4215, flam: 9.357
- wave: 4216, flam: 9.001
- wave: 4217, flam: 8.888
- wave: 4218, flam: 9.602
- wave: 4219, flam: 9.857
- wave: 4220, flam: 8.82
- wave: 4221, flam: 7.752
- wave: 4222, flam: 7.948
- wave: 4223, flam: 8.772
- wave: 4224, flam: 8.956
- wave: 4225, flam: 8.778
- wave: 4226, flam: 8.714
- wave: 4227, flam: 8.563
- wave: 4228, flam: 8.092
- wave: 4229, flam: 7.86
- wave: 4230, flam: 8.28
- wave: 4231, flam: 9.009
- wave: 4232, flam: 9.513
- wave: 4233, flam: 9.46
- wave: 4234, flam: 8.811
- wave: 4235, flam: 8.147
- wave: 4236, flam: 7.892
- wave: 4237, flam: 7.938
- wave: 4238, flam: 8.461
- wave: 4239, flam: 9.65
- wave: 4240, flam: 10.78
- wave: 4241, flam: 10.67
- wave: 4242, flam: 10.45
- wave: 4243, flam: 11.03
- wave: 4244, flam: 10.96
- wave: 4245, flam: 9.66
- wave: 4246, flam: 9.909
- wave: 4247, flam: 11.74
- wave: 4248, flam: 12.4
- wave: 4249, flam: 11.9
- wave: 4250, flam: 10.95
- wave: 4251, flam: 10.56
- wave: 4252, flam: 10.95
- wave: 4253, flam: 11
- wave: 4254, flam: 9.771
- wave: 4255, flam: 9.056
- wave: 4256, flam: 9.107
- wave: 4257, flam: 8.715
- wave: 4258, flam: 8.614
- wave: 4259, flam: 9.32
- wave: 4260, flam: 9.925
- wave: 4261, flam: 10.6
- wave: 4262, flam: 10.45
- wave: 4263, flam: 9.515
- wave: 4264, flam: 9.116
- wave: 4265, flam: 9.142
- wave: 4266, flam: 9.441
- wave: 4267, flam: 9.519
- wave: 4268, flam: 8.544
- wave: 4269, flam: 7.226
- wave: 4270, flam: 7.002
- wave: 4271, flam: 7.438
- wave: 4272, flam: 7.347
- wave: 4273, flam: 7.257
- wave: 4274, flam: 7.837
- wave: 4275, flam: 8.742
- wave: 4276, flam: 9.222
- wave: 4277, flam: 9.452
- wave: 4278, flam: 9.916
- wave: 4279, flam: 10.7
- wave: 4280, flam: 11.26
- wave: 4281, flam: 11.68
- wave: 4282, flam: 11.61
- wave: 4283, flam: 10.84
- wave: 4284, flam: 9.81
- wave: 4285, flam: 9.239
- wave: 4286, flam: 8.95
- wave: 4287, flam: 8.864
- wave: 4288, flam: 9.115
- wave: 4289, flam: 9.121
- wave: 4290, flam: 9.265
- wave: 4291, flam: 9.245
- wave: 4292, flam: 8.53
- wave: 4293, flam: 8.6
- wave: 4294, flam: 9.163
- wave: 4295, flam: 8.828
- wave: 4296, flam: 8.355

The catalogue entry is 0.04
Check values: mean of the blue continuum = 9.06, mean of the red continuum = 9.33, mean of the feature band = 8.84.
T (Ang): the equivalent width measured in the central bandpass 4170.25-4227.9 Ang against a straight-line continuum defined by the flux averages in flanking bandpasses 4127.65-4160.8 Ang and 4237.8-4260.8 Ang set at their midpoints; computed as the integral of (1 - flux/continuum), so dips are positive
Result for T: 3.4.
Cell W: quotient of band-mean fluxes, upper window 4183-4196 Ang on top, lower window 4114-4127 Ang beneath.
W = 1.06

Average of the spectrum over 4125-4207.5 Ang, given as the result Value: 9.06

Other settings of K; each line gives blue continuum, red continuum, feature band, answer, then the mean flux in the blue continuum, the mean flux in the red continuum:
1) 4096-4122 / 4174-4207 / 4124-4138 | -0.02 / 9.06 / 9.08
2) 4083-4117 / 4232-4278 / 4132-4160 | 0.03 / 9.09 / 9.47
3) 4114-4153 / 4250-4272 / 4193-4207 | 0.05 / 9.17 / 9.28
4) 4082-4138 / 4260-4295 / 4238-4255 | -0.16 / 9.12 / 9.23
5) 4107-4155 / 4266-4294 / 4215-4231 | 0.06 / 9.25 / 9.13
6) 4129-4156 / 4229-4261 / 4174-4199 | 0.03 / 9.18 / 9.81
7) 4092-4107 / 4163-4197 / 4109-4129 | -0.03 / 8.81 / 9.3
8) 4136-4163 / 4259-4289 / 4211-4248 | -0.02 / 8.86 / 9.3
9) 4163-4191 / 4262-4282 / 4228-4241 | 0.03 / 9.24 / 9.07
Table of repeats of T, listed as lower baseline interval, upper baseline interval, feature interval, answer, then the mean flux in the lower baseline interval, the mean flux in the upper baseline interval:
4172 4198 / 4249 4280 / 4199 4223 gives 0.0 Ang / 9.16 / 9.29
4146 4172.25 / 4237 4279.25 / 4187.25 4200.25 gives -0.5 Ang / 8.83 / 9.59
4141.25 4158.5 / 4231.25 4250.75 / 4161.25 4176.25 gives -0.5 Ang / 8.62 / 10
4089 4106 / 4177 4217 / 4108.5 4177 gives -1.7 Ang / 8.57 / 9.28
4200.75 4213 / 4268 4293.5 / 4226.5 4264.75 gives -1.6 Ang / 9.52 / 9.12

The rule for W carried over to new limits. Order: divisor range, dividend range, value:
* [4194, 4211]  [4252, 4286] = 1.01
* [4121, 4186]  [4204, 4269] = 1.05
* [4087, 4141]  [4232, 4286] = 1.06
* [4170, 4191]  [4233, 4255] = 1.13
